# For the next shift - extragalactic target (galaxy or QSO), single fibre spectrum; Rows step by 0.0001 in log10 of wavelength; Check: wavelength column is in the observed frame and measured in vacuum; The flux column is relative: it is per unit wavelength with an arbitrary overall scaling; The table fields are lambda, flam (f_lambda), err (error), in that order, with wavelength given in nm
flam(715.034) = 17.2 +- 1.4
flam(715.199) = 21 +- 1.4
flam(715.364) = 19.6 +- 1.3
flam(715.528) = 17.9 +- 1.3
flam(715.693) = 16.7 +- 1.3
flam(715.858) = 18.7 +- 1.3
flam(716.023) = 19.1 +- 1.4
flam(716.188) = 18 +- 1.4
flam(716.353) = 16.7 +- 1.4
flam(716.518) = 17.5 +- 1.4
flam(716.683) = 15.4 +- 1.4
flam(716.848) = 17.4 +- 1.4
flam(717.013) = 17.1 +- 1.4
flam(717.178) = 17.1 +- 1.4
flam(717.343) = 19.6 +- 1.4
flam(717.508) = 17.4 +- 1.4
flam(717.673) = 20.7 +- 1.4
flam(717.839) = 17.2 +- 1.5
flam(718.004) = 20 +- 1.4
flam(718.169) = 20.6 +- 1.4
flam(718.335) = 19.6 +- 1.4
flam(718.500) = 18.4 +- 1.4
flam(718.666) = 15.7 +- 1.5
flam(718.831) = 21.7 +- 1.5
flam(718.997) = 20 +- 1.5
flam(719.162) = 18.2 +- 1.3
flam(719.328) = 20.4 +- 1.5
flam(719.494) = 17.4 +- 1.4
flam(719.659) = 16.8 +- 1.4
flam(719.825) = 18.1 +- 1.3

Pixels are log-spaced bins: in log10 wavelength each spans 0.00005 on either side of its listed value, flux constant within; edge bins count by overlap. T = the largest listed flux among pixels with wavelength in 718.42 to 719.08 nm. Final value 21.7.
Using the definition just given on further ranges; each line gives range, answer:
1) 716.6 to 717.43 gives 19.6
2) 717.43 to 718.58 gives 20.7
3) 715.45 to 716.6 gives 19.1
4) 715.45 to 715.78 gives 17.9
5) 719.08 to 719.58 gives 20.4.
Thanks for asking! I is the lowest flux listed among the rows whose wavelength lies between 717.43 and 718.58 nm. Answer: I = 17.2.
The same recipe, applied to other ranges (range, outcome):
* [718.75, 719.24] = 18.2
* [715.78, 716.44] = 16.7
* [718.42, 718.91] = 15.7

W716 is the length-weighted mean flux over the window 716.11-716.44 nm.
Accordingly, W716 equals 17.3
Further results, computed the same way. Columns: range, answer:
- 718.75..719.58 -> 19.5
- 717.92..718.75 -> 18.9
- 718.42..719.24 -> 18.8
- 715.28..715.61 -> 18.8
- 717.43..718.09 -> 18.8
